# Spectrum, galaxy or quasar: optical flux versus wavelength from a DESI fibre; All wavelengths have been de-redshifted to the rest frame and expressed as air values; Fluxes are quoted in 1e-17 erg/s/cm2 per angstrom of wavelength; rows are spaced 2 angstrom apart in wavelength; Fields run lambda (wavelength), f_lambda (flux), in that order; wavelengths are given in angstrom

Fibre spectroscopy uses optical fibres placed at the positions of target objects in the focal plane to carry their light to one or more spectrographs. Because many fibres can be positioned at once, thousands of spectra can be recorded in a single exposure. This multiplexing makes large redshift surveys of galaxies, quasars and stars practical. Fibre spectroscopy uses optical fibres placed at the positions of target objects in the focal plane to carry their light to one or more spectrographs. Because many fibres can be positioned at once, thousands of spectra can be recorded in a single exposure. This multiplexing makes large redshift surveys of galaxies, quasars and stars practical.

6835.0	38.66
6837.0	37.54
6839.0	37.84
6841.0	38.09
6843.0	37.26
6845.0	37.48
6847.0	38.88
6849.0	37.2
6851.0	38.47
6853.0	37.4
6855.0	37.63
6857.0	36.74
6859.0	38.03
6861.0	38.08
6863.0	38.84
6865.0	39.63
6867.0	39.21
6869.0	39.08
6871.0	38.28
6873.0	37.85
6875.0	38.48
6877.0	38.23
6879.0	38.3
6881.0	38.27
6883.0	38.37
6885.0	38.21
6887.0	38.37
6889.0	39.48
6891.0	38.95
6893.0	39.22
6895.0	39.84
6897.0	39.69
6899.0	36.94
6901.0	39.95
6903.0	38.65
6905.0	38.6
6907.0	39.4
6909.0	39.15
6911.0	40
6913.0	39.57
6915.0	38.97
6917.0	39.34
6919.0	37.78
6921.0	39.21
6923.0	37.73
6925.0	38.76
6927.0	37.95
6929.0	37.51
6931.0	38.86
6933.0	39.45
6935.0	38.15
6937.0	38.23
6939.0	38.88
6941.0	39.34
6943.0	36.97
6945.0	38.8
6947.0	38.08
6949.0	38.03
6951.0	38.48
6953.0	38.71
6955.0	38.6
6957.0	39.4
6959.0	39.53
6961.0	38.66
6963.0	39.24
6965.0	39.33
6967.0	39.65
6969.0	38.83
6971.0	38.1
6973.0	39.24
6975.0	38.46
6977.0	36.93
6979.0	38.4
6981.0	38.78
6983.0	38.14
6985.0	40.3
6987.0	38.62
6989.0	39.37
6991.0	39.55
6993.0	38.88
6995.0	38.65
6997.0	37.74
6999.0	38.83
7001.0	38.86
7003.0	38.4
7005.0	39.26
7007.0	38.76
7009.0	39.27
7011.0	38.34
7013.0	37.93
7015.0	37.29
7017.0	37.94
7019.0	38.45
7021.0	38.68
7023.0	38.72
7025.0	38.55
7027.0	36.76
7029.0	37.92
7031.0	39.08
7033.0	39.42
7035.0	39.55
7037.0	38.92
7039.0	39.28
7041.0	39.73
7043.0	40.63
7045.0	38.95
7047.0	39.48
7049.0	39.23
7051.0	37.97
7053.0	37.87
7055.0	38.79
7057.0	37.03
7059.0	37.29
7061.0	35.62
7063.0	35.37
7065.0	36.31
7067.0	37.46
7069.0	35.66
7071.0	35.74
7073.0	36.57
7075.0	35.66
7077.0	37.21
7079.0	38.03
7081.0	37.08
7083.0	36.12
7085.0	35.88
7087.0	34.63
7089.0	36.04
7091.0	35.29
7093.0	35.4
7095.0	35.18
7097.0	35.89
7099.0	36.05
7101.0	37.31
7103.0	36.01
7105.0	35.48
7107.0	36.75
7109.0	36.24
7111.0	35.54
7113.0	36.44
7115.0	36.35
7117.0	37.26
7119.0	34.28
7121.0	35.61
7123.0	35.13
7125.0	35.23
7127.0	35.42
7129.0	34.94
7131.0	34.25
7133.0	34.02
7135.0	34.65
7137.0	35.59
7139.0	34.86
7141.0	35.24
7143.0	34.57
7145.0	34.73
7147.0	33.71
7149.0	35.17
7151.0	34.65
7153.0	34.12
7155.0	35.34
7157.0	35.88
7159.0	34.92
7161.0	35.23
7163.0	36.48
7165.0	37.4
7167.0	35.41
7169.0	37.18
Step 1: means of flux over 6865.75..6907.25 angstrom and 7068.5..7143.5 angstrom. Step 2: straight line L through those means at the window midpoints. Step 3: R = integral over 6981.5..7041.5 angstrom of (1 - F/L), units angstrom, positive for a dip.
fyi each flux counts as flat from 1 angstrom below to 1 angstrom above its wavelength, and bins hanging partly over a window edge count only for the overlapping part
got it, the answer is -2.7 angstrom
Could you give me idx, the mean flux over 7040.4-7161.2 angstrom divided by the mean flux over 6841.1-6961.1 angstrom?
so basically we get 0.9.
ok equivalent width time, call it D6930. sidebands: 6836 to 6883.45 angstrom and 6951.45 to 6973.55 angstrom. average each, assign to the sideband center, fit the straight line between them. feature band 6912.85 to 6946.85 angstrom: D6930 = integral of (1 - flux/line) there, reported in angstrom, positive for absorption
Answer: 0.2 angstrom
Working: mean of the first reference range 38.1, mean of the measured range 38.5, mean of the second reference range 39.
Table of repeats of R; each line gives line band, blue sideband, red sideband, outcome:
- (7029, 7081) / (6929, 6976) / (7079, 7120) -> -1.4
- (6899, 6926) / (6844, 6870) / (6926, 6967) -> -0.3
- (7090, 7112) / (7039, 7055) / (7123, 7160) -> 0.5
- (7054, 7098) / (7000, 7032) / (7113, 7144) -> 0.5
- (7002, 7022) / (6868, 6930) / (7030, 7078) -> -0.2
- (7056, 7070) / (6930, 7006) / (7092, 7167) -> 0.2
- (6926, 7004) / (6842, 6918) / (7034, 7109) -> -1.6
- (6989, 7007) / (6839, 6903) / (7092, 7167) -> -0.9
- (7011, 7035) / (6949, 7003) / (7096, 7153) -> -0.4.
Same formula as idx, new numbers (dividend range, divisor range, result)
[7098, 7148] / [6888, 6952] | 0.91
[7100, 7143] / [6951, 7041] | 0.92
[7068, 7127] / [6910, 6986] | 0.93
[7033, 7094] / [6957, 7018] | 0.96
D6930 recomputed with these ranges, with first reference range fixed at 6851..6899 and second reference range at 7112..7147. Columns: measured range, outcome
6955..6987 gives -1.38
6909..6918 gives -0.34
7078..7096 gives -0.12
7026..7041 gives -0.97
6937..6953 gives -0.34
